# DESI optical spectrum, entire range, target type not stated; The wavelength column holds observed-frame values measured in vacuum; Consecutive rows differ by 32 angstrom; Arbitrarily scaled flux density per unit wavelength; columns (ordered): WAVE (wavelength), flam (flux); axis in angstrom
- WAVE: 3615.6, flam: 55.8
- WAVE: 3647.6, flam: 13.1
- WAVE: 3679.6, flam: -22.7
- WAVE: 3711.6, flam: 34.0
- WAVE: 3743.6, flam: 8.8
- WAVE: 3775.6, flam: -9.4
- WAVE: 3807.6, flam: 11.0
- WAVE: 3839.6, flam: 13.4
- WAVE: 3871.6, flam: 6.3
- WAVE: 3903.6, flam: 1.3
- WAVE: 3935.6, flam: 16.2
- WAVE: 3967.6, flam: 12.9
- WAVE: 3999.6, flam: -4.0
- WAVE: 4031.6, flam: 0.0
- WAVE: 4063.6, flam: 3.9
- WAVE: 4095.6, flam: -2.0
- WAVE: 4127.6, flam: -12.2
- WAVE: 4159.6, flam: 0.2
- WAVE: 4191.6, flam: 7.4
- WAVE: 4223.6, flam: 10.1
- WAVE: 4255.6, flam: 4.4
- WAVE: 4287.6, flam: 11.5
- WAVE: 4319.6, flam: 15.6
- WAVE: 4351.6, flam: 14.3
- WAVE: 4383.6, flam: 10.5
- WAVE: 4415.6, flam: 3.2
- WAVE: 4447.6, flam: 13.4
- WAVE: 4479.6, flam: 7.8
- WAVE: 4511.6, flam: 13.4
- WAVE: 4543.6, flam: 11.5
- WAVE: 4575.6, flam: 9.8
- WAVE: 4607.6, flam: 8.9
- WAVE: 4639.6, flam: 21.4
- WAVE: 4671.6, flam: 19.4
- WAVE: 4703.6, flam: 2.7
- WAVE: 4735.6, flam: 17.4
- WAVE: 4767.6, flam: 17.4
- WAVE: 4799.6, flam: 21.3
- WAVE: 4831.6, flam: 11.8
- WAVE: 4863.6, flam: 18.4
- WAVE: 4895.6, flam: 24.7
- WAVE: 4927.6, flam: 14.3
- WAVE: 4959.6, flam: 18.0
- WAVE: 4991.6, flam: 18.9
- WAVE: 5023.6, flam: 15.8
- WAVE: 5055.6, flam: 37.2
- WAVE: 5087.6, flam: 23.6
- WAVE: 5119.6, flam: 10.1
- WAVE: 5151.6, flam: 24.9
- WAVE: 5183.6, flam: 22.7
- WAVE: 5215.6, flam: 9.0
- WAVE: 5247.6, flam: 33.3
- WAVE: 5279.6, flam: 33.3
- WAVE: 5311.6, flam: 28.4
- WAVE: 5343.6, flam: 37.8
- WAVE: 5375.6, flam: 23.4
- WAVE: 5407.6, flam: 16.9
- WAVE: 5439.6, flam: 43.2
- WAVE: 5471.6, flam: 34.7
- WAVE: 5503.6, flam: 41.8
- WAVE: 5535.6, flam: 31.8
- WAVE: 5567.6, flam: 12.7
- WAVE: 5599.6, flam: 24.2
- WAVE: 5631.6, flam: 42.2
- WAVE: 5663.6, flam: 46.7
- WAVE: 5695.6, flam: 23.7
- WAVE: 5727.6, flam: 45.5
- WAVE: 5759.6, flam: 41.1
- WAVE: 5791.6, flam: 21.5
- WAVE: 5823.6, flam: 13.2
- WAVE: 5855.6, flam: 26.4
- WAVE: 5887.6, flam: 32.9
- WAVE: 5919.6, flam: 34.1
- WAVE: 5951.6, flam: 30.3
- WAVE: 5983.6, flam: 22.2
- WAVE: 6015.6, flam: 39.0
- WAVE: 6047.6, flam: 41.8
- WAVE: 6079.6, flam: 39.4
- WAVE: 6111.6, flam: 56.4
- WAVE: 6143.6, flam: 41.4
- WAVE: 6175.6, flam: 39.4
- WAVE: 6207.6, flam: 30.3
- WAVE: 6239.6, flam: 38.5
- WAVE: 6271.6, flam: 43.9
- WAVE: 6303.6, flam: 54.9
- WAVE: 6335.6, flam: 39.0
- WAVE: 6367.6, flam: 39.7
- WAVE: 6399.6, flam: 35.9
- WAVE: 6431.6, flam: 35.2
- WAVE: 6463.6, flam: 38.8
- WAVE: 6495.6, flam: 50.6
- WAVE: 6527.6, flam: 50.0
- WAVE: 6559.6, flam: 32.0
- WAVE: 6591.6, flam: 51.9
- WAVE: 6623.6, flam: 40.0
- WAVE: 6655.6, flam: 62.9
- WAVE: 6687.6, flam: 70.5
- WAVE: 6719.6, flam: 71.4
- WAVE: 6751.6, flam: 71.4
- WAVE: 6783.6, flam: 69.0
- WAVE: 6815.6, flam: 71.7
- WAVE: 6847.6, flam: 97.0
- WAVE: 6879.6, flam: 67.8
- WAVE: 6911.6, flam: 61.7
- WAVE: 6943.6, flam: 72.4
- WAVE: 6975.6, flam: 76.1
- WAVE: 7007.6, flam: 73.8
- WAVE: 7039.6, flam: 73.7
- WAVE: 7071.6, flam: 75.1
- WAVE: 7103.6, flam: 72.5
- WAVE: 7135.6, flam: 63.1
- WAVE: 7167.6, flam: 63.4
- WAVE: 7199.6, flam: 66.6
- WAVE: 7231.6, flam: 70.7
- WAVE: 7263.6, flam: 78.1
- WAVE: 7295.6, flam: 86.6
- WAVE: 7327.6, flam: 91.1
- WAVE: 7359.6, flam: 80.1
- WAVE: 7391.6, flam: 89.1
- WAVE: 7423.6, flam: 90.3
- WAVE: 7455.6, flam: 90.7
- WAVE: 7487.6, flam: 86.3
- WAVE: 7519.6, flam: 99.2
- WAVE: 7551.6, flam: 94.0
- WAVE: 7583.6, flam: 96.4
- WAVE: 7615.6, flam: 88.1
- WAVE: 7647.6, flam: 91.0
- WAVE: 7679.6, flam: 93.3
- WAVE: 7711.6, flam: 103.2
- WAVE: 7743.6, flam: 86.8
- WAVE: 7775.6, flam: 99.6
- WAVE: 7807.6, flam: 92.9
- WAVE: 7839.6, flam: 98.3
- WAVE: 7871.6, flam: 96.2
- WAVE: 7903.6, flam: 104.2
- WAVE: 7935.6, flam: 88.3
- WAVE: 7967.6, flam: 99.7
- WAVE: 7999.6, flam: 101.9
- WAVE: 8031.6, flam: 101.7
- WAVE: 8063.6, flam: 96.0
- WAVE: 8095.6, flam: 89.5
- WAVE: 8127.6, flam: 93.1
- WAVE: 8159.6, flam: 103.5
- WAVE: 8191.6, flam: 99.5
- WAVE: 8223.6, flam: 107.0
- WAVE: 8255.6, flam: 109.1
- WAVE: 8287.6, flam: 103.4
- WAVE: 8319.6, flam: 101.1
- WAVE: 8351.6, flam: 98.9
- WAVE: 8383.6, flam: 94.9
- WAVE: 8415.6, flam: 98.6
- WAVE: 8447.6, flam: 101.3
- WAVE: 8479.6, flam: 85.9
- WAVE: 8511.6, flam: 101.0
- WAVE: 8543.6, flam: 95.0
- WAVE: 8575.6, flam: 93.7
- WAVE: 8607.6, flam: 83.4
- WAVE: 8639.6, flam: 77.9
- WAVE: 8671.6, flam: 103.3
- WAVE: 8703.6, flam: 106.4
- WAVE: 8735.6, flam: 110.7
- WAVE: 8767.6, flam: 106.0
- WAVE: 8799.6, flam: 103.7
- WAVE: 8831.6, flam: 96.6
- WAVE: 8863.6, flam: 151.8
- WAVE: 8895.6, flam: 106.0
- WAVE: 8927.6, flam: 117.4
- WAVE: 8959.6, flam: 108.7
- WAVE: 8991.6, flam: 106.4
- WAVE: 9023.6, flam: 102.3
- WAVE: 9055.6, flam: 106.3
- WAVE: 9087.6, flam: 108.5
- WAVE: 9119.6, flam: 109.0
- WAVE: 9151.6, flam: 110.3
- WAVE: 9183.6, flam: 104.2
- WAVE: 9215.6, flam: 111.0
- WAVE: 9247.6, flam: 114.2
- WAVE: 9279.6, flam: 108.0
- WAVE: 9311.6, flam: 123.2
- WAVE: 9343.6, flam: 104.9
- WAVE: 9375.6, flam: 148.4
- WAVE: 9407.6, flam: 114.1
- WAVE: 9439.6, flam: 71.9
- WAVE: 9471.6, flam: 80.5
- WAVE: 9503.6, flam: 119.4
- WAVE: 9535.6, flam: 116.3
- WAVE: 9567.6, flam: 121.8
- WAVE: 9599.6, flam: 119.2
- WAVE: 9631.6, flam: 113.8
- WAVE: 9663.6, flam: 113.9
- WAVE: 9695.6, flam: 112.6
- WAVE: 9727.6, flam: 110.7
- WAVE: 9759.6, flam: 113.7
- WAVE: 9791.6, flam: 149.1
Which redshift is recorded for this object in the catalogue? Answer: 0.667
